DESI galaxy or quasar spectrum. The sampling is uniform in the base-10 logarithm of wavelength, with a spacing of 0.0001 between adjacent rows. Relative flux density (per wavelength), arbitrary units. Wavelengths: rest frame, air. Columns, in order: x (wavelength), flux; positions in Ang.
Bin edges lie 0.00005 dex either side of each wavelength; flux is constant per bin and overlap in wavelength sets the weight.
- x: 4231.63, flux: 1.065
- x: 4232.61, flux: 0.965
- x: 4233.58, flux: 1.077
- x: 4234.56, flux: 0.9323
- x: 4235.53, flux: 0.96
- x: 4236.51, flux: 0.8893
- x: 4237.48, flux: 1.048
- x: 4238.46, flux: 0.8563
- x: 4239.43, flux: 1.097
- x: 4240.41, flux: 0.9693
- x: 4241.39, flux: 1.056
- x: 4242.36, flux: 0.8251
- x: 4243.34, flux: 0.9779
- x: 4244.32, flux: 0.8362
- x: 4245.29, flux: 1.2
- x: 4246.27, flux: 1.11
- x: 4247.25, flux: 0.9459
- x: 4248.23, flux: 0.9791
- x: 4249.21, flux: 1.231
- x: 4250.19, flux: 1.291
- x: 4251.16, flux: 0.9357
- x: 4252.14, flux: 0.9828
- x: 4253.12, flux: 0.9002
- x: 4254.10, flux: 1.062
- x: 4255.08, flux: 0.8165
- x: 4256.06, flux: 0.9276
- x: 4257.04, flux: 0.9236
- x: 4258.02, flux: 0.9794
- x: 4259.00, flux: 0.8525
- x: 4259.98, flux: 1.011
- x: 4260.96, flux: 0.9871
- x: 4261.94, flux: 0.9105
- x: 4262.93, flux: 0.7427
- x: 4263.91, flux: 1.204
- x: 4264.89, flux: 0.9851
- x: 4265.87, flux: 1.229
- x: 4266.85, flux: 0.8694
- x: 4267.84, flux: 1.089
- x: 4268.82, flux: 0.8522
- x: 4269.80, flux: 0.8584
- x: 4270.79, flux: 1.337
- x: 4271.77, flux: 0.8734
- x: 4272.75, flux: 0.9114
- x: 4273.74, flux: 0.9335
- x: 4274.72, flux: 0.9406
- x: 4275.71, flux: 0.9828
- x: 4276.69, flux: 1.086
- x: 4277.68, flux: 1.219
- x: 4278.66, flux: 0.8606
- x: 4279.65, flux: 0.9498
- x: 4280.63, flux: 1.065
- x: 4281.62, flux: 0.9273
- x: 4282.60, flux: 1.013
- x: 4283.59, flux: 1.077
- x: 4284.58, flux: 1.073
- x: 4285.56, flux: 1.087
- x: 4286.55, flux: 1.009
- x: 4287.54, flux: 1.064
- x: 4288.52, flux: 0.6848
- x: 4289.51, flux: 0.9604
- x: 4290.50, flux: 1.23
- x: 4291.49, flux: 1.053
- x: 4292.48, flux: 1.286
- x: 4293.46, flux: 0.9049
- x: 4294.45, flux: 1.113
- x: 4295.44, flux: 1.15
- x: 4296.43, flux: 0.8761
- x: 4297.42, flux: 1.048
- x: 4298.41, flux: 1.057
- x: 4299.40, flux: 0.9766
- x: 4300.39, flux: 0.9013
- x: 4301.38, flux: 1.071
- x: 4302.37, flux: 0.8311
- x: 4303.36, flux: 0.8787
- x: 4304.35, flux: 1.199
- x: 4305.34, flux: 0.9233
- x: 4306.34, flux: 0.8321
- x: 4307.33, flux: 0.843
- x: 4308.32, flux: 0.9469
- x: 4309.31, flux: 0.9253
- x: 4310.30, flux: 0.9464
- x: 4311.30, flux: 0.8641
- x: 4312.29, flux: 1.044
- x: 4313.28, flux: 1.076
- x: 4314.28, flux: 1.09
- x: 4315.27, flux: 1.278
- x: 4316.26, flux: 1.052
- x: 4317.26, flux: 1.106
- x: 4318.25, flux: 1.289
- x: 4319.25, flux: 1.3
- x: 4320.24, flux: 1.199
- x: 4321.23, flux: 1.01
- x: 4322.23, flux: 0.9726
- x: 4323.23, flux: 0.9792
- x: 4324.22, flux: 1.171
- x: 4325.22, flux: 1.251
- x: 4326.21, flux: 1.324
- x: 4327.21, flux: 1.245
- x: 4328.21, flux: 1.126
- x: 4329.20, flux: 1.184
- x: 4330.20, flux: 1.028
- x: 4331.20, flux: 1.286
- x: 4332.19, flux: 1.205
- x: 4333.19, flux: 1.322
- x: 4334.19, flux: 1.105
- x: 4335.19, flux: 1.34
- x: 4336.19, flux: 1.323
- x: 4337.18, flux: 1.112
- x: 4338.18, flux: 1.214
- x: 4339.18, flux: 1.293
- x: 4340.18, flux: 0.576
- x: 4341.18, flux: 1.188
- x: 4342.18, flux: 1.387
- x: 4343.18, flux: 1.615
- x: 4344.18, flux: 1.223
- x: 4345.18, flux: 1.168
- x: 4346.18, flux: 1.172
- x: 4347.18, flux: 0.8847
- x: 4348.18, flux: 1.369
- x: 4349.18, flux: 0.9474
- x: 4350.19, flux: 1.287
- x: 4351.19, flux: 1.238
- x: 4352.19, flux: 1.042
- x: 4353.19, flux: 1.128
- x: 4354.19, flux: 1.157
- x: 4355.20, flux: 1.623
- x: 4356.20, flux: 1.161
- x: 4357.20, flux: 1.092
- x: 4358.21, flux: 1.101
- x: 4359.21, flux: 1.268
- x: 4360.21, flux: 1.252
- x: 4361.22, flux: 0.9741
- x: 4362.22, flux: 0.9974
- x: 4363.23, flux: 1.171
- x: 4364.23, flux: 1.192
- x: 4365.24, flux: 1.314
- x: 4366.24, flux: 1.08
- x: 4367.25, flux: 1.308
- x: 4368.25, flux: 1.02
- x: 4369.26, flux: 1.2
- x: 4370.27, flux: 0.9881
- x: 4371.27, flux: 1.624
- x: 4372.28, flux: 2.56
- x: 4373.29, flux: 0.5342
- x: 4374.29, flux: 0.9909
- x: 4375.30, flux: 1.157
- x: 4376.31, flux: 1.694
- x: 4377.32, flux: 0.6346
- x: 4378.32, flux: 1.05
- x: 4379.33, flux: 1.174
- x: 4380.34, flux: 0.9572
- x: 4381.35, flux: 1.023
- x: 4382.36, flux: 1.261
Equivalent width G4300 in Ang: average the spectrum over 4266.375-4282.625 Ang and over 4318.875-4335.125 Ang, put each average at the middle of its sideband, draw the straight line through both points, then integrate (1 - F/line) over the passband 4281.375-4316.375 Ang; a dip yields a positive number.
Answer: 2.1 Ang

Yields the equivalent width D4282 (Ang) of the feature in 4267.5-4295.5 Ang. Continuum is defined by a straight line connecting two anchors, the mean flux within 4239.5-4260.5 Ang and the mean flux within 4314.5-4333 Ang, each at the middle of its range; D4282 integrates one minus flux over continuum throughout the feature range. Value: 1.3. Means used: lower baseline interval 0.993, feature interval 1.02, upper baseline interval 1.17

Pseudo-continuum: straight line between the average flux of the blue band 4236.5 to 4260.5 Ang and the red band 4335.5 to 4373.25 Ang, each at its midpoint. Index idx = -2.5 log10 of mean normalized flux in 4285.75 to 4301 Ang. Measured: 0.065 mag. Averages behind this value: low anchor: 0.99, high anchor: 1.22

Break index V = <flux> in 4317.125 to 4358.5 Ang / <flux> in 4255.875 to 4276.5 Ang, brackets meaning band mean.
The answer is 1.22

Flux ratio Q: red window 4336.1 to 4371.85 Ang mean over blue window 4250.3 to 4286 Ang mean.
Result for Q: 1.20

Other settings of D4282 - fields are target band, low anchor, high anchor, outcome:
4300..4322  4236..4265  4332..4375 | 1.7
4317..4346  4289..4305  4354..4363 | -2.0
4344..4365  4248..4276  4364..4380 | 0.3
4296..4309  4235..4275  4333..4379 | 1.6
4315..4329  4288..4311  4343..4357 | -1.1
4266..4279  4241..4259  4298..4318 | 0.0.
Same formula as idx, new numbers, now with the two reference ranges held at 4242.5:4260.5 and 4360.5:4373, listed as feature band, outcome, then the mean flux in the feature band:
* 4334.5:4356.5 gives 0.02 mag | 1.2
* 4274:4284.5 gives 0.05 mag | 1.01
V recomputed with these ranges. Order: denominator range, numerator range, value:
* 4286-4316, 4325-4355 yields 1.19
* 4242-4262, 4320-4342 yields 1.17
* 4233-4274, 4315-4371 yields 1.19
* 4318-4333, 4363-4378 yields 1.05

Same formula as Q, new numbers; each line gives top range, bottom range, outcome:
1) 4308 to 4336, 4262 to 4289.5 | 1.14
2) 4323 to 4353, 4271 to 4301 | 1.17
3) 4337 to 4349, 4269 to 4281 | 1.18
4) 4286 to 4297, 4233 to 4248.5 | 1.05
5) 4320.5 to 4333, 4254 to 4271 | 1.19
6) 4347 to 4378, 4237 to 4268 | 1.20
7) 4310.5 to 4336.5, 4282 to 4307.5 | 1.15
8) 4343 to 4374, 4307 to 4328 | 1.11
